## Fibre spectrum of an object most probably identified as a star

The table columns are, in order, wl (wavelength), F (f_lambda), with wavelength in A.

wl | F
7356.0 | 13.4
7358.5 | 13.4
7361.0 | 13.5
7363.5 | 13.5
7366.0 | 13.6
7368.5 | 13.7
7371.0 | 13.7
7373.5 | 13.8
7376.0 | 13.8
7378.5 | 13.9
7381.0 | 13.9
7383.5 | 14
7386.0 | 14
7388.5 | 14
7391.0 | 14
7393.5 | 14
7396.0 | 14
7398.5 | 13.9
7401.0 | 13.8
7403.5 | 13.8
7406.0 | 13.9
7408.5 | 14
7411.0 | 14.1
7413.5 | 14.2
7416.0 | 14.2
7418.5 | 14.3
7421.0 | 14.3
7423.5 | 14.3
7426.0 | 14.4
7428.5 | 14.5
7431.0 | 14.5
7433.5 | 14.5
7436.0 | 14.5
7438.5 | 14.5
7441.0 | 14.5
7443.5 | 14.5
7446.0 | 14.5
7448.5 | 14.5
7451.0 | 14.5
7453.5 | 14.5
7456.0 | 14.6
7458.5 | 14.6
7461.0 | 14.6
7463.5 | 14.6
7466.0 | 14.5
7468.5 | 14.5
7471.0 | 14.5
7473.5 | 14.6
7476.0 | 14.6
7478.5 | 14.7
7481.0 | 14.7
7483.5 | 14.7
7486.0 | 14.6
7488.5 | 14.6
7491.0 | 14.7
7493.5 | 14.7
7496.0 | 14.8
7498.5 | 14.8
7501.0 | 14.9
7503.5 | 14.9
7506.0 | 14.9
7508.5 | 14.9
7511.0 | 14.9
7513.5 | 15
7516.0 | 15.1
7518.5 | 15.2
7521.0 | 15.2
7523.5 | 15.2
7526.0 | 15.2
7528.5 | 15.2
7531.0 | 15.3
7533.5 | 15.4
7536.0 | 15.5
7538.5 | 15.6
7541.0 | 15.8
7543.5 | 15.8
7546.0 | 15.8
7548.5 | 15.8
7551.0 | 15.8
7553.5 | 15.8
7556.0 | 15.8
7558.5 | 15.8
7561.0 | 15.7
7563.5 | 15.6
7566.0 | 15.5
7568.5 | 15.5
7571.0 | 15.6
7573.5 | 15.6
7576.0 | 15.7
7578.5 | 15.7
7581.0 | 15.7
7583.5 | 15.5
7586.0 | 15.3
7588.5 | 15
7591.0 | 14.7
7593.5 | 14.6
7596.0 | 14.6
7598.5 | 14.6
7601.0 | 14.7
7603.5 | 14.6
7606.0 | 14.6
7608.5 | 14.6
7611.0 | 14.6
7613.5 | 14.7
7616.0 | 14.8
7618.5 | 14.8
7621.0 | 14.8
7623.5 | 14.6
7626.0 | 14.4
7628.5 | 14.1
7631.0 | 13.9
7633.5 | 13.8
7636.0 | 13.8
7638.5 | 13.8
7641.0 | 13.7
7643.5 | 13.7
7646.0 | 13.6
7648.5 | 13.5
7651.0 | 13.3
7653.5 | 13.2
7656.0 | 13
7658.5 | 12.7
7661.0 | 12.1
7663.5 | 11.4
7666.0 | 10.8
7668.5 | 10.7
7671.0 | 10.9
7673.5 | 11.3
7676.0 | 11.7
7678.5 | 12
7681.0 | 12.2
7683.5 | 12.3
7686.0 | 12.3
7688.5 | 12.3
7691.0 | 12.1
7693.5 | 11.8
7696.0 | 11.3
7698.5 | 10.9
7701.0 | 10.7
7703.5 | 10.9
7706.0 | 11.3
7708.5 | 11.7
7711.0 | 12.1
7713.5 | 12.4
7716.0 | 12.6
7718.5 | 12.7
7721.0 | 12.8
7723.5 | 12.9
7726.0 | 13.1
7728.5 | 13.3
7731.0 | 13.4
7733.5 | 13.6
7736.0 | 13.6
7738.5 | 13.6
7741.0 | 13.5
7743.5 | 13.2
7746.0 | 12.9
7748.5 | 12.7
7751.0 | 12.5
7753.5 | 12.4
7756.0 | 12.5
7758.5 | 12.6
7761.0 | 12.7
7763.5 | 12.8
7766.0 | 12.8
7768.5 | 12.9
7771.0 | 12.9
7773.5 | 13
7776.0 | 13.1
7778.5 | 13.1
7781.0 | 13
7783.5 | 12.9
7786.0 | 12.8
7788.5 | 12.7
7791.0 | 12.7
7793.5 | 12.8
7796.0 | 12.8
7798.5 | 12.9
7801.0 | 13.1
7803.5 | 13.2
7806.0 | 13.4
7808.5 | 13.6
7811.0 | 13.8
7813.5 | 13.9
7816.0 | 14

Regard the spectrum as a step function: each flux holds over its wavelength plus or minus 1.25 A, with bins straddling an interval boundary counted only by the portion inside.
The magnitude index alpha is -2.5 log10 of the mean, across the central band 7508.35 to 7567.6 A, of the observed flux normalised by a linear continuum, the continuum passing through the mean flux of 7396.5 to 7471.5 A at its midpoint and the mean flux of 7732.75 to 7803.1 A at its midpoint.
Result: -0.12 mag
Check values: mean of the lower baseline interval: 14.3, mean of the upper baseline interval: 12.9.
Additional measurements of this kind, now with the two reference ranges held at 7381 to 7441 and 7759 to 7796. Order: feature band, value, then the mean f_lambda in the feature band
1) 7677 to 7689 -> 0.085 mag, 12.2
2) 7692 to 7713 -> 0.155 mag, 11.4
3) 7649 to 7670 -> 0.094 mag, 12.2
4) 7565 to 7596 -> -0.133 mag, 15.3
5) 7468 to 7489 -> -0.053 mag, 14.6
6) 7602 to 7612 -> -0.088 mag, 14.6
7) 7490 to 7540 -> -0.097 mag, 15.1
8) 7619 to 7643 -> -0.057 mag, 14.1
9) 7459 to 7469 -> -0.044 mag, 14.6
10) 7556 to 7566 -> -0.153 mag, 15.7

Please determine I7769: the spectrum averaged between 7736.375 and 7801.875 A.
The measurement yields 12.9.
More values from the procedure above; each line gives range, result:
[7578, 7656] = 14.4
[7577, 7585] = 15.6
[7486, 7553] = 15.2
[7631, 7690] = 12.6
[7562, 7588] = 15.6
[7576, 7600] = 15.1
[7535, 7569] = 15.7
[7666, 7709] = 11.5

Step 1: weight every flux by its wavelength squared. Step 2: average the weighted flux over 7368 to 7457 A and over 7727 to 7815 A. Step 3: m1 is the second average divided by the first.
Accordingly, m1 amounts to 1.0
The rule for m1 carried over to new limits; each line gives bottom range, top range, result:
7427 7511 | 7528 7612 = 1.08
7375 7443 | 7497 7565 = 1.12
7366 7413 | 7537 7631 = 1.15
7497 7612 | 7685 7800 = 0.87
